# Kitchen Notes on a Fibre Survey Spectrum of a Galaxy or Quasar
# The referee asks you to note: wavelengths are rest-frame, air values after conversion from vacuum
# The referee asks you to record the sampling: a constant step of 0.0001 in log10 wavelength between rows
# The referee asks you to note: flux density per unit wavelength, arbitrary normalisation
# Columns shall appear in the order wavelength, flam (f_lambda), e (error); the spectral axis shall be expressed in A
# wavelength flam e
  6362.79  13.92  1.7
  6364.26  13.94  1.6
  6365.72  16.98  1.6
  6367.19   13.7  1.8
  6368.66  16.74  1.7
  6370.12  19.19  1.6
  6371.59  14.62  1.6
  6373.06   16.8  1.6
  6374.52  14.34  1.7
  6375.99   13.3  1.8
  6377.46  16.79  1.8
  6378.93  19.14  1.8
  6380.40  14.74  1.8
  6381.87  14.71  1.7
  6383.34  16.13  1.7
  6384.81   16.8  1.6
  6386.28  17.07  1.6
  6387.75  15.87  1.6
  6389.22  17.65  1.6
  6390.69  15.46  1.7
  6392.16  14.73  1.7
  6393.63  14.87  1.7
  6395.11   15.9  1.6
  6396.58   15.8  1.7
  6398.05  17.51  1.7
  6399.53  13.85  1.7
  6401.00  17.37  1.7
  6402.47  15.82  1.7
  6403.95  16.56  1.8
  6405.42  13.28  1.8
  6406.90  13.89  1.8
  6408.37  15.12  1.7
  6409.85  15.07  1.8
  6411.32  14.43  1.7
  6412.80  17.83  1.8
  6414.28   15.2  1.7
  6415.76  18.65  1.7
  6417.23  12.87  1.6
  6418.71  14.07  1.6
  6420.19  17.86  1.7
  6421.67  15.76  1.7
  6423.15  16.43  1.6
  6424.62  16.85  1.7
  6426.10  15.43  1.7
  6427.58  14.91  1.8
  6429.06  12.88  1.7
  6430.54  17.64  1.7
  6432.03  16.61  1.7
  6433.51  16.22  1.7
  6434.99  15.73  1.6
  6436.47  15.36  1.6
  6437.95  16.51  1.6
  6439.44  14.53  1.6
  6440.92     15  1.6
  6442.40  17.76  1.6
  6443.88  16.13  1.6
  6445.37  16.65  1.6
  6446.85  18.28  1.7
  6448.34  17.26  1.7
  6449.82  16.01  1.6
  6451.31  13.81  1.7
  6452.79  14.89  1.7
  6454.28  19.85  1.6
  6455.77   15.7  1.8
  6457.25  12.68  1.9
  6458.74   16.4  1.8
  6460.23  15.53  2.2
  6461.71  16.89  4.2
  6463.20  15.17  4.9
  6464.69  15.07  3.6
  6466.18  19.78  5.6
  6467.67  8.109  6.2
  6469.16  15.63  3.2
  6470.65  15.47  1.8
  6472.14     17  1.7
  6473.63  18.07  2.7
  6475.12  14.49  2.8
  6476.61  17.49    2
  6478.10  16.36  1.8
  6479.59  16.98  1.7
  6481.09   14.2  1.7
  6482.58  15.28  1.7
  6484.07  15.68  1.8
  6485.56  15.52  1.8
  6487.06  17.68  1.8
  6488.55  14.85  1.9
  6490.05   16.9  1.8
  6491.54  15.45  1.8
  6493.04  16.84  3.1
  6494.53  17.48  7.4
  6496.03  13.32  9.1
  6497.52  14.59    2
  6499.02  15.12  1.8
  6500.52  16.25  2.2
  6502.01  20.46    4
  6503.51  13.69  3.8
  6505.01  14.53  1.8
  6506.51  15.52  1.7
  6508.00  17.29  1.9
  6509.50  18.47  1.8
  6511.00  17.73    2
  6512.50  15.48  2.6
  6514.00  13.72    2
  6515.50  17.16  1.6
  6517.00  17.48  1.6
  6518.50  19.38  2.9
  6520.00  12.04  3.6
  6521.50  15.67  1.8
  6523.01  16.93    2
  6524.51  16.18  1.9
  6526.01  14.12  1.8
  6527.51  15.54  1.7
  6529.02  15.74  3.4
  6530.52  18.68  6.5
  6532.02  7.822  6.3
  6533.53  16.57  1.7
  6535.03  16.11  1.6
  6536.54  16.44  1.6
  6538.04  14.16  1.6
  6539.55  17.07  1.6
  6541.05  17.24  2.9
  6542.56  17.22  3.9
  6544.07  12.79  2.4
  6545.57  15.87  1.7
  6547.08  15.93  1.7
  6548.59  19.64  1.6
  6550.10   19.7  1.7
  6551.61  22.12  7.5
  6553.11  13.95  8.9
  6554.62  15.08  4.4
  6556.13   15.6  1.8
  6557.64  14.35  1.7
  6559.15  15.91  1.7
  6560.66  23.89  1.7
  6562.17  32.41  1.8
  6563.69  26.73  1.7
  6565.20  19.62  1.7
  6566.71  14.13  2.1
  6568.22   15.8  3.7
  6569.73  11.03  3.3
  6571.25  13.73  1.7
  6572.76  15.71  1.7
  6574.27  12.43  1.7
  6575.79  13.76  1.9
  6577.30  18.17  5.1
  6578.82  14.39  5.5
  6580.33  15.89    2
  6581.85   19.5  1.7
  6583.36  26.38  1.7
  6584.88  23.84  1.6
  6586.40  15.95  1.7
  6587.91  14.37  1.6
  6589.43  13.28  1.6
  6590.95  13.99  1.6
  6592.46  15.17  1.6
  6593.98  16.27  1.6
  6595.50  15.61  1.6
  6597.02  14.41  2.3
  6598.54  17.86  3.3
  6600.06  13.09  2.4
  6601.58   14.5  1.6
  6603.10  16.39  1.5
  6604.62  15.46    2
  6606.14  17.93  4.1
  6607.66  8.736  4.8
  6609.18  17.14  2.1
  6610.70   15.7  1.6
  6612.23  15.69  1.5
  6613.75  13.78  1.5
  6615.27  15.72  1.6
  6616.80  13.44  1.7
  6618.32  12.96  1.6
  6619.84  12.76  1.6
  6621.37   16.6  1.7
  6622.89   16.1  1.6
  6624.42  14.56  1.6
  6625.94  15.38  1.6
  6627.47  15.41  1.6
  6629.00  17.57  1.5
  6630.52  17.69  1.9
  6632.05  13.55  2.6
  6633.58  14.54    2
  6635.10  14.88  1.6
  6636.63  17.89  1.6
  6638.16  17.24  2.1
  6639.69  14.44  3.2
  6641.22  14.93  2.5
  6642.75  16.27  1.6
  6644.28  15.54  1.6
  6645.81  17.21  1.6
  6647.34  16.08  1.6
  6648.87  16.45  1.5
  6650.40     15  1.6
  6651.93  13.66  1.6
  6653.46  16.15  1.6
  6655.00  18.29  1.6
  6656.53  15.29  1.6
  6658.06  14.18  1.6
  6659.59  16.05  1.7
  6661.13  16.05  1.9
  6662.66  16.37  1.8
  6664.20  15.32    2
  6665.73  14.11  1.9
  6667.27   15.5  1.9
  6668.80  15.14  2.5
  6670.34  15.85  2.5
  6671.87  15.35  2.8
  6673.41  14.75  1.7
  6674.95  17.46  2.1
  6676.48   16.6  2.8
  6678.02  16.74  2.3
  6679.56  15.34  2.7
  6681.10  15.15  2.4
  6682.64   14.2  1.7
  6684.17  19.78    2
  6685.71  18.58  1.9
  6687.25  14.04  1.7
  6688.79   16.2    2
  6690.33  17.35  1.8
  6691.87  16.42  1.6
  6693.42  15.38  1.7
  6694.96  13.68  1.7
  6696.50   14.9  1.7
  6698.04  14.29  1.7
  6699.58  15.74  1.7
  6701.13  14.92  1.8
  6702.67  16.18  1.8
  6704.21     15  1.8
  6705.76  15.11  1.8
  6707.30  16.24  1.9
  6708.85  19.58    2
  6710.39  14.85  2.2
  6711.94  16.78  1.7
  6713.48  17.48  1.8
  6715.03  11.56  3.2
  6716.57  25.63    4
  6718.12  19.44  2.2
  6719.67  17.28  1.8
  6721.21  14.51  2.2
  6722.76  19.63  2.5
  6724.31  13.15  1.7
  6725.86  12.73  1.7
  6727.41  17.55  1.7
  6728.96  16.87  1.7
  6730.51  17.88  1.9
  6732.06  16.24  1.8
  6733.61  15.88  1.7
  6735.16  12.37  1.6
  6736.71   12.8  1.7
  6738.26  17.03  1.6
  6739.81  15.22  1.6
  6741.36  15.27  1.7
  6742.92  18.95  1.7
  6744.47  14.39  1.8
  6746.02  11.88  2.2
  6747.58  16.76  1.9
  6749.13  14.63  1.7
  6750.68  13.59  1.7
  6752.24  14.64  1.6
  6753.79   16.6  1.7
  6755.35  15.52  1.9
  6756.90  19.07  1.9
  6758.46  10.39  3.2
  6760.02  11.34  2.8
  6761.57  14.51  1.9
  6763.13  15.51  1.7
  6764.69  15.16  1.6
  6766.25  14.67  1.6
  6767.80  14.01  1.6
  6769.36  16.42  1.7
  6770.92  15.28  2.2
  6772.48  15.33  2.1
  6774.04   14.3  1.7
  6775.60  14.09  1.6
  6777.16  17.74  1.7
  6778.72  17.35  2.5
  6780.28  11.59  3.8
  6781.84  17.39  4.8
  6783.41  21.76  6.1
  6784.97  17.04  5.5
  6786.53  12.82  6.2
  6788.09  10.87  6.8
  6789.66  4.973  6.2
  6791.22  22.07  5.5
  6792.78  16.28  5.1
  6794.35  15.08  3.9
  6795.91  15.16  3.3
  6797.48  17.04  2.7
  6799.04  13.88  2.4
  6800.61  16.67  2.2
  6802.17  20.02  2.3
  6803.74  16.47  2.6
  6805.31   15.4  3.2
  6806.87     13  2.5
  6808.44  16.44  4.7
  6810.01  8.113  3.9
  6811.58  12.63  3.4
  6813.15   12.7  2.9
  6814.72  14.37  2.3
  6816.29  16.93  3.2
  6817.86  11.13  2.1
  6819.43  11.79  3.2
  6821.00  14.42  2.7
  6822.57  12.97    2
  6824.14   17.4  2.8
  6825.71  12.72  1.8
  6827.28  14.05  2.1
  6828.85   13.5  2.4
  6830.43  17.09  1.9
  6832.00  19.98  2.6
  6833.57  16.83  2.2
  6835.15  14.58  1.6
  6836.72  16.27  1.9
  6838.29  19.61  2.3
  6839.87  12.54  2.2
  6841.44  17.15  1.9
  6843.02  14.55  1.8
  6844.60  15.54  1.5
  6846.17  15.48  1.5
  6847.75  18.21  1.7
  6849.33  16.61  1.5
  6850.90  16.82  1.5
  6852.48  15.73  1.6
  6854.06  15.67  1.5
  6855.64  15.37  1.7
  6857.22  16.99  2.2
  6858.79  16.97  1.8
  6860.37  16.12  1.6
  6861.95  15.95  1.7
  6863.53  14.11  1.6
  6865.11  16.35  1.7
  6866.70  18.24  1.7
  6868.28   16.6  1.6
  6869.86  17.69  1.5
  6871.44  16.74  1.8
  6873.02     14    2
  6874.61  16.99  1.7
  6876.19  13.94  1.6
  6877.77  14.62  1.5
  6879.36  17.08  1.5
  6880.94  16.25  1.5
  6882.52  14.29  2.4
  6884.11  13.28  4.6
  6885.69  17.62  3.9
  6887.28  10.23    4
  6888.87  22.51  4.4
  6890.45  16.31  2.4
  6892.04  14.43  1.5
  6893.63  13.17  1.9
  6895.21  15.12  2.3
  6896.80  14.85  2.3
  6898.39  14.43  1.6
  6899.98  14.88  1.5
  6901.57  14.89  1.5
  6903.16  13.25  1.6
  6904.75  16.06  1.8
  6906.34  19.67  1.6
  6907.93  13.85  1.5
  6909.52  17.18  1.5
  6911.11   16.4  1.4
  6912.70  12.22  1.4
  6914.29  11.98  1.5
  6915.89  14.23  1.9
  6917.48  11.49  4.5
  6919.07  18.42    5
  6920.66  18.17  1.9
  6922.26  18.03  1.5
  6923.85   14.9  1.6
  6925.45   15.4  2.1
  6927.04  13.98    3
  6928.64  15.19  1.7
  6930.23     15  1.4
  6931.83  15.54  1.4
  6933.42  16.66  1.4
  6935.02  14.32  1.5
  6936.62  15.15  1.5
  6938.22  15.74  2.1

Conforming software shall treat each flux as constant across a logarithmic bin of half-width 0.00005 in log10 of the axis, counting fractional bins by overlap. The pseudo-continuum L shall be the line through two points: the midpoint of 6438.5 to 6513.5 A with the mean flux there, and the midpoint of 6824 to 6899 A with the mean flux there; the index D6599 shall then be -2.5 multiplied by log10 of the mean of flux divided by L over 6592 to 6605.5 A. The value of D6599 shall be 0.03 mag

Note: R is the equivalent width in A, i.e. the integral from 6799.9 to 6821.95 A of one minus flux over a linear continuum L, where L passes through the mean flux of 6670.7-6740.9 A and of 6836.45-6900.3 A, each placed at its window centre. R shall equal 2.3 A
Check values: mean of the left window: 16.1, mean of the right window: 15.8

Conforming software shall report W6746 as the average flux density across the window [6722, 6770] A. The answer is 15.2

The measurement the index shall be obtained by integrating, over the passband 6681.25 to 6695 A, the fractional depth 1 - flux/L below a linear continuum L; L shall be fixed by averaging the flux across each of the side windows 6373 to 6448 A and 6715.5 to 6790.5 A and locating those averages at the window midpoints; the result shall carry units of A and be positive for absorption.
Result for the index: -0.7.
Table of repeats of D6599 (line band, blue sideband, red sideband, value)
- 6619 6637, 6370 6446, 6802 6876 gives 0.01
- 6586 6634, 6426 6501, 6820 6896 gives 0.05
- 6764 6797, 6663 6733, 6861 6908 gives 0.05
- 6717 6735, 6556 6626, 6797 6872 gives -0.04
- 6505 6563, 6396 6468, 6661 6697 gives -0.06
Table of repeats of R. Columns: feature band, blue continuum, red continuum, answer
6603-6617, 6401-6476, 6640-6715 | 0.71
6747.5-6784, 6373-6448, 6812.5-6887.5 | 0.81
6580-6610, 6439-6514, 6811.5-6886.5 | -0.84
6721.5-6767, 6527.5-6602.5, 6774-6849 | 1.26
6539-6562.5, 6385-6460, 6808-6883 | -3.11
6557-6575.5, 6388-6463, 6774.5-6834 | -2.84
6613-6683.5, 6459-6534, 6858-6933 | 0.84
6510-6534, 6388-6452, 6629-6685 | 0.24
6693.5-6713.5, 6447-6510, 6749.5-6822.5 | -0.77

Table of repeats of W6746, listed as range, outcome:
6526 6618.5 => 16.4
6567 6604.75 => 15.9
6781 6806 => 15.8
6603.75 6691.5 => 15.6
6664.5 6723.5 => 16.2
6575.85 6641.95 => 15.8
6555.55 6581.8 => 17.3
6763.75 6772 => 15.1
